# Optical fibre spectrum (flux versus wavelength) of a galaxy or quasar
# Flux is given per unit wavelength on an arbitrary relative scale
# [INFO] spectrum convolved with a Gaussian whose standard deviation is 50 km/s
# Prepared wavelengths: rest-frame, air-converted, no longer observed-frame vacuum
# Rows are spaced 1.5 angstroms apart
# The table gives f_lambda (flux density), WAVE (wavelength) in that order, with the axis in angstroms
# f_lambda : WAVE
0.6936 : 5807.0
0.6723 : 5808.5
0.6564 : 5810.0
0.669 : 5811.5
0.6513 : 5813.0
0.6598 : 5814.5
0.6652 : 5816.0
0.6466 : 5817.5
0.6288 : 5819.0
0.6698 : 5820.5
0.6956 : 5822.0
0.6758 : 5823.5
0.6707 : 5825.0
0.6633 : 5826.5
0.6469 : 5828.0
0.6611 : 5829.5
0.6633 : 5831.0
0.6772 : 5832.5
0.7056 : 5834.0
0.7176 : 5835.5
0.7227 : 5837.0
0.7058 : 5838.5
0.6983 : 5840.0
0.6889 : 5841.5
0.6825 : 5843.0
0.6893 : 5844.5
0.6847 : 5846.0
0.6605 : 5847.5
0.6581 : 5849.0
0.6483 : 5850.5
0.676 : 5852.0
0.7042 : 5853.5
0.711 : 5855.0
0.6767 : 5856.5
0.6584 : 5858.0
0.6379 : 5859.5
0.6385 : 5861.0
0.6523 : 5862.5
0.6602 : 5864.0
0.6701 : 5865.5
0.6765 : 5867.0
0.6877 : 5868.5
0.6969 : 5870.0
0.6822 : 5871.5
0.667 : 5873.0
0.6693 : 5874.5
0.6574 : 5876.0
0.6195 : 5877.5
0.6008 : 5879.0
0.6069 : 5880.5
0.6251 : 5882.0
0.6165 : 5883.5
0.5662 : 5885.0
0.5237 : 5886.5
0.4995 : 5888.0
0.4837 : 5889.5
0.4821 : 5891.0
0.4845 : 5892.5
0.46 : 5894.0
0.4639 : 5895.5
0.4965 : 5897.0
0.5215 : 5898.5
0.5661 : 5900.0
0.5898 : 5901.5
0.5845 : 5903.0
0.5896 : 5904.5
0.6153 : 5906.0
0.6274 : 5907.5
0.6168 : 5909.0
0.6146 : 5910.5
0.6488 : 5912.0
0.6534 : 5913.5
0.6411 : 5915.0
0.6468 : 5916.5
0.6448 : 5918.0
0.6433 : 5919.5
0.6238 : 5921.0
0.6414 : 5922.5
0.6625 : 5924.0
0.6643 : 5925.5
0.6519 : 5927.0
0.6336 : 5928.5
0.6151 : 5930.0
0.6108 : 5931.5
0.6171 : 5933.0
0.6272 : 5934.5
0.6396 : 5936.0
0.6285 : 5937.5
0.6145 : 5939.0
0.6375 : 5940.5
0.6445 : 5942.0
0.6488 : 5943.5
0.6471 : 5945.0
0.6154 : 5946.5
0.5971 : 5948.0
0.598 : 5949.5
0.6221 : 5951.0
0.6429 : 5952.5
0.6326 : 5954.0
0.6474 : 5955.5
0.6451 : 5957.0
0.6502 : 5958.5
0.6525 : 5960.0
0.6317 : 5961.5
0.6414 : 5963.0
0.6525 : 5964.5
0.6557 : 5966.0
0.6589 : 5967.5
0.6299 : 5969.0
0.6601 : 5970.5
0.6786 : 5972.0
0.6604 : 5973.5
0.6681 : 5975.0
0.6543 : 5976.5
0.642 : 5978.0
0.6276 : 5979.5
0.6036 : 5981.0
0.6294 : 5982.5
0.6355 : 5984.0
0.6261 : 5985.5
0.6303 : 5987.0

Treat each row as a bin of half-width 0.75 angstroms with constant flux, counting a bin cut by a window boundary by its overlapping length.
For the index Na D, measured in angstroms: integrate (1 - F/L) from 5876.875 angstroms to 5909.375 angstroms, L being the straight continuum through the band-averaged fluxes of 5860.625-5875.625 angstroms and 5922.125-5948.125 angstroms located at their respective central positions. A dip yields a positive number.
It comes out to 5.0 angstroms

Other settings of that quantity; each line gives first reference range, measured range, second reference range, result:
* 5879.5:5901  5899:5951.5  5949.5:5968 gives -3.5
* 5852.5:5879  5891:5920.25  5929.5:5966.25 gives 3.0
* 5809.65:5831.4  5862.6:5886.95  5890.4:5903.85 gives -3.5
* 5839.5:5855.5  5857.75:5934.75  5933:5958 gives 5.4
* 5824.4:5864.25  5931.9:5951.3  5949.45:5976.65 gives 0.8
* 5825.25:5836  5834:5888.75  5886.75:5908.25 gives -4.3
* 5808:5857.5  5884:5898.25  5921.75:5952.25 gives 3.3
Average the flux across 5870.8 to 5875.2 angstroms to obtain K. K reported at 0.673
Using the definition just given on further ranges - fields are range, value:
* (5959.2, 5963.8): 0.642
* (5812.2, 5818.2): 0.656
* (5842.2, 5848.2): 0.679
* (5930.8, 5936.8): 0.624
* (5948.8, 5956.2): 0.629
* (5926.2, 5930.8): 0.634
